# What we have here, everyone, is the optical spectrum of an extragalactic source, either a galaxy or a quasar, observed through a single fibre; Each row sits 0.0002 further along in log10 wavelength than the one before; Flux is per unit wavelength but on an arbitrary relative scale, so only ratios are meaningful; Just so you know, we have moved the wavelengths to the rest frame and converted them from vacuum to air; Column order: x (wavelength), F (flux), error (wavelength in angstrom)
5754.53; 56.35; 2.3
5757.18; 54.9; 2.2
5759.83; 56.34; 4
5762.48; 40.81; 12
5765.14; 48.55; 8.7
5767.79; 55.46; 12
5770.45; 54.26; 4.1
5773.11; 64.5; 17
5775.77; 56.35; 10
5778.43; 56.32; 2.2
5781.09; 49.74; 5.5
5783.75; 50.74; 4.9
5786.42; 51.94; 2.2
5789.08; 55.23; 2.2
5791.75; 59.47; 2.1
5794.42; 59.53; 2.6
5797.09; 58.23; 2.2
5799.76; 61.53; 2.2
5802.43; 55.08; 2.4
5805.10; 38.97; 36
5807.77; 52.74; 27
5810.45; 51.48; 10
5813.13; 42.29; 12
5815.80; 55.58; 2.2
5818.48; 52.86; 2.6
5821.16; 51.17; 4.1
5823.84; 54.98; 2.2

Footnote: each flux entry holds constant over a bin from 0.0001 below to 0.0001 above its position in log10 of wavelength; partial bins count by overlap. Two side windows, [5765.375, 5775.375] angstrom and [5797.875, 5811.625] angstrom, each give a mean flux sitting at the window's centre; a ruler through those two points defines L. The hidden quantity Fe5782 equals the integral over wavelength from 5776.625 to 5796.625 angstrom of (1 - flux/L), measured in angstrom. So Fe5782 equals -0.1 angstrom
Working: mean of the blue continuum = 56.9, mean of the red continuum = 52.2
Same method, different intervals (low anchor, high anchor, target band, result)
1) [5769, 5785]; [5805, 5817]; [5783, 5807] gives -1.2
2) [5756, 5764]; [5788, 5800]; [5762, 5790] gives 0.5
